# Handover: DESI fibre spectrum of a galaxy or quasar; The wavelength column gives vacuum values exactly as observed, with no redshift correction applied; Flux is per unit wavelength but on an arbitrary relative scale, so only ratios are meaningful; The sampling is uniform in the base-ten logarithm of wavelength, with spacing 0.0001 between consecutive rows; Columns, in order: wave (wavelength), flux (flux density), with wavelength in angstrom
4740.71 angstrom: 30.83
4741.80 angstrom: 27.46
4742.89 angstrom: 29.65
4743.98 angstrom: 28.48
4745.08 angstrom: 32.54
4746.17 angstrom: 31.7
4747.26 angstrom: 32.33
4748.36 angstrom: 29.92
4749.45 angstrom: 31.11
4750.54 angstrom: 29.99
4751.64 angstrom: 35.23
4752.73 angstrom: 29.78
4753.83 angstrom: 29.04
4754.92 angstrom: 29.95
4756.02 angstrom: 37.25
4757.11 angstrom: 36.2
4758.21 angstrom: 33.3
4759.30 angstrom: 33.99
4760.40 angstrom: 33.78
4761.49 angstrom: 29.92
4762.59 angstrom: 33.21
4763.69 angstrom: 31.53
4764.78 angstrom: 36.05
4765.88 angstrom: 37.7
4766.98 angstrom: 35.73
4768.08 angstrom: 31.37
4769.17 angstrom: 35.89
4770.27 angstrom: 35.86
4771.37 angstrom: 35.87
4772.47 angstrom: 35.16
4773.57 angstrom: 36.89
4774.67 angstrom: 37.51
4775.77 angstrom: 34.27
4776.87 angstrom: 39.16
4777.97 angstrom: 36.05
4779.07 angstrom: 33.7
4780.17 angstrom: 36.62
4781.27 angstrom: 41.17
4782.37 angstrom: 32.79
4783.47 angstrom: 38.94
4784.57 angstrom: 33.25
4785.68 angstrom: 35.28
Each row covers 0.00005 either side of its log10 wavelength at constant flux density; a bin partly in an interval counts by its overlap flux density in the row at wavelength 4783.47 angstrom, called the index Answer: 38.94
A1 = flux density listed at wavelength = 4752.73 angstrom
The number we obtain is 29.78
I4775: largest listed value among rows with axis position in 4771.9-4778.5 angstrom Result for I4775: 39.16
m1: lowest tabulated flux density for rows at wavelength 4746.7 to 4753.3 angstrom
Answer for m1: 29.78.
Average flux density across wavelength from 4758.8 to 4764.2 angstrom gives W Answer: 32.5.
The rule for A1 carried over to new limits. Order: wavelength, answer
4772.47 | 35.16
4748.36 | 29.92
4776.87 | 39.16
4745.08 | 32.54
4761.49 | 29.92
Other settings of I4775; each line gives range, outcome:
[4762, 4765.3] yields 36.05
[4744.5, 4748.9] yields 32.54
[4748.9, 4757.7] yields 37.25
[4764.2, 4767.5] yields 37.7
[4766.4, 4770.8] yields 35.89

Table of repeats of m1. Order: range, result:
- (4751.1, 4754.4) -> 29.04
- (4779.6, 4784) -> 32.79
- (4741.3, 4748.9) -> 27.46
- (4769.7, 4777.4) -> 34.27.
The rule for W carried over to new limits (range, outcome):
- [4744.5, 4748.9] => 31.5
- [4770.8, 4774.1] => 35.9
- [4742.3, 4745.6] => 30.1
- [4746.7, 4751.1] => 30.8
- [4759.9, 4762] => 31.9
